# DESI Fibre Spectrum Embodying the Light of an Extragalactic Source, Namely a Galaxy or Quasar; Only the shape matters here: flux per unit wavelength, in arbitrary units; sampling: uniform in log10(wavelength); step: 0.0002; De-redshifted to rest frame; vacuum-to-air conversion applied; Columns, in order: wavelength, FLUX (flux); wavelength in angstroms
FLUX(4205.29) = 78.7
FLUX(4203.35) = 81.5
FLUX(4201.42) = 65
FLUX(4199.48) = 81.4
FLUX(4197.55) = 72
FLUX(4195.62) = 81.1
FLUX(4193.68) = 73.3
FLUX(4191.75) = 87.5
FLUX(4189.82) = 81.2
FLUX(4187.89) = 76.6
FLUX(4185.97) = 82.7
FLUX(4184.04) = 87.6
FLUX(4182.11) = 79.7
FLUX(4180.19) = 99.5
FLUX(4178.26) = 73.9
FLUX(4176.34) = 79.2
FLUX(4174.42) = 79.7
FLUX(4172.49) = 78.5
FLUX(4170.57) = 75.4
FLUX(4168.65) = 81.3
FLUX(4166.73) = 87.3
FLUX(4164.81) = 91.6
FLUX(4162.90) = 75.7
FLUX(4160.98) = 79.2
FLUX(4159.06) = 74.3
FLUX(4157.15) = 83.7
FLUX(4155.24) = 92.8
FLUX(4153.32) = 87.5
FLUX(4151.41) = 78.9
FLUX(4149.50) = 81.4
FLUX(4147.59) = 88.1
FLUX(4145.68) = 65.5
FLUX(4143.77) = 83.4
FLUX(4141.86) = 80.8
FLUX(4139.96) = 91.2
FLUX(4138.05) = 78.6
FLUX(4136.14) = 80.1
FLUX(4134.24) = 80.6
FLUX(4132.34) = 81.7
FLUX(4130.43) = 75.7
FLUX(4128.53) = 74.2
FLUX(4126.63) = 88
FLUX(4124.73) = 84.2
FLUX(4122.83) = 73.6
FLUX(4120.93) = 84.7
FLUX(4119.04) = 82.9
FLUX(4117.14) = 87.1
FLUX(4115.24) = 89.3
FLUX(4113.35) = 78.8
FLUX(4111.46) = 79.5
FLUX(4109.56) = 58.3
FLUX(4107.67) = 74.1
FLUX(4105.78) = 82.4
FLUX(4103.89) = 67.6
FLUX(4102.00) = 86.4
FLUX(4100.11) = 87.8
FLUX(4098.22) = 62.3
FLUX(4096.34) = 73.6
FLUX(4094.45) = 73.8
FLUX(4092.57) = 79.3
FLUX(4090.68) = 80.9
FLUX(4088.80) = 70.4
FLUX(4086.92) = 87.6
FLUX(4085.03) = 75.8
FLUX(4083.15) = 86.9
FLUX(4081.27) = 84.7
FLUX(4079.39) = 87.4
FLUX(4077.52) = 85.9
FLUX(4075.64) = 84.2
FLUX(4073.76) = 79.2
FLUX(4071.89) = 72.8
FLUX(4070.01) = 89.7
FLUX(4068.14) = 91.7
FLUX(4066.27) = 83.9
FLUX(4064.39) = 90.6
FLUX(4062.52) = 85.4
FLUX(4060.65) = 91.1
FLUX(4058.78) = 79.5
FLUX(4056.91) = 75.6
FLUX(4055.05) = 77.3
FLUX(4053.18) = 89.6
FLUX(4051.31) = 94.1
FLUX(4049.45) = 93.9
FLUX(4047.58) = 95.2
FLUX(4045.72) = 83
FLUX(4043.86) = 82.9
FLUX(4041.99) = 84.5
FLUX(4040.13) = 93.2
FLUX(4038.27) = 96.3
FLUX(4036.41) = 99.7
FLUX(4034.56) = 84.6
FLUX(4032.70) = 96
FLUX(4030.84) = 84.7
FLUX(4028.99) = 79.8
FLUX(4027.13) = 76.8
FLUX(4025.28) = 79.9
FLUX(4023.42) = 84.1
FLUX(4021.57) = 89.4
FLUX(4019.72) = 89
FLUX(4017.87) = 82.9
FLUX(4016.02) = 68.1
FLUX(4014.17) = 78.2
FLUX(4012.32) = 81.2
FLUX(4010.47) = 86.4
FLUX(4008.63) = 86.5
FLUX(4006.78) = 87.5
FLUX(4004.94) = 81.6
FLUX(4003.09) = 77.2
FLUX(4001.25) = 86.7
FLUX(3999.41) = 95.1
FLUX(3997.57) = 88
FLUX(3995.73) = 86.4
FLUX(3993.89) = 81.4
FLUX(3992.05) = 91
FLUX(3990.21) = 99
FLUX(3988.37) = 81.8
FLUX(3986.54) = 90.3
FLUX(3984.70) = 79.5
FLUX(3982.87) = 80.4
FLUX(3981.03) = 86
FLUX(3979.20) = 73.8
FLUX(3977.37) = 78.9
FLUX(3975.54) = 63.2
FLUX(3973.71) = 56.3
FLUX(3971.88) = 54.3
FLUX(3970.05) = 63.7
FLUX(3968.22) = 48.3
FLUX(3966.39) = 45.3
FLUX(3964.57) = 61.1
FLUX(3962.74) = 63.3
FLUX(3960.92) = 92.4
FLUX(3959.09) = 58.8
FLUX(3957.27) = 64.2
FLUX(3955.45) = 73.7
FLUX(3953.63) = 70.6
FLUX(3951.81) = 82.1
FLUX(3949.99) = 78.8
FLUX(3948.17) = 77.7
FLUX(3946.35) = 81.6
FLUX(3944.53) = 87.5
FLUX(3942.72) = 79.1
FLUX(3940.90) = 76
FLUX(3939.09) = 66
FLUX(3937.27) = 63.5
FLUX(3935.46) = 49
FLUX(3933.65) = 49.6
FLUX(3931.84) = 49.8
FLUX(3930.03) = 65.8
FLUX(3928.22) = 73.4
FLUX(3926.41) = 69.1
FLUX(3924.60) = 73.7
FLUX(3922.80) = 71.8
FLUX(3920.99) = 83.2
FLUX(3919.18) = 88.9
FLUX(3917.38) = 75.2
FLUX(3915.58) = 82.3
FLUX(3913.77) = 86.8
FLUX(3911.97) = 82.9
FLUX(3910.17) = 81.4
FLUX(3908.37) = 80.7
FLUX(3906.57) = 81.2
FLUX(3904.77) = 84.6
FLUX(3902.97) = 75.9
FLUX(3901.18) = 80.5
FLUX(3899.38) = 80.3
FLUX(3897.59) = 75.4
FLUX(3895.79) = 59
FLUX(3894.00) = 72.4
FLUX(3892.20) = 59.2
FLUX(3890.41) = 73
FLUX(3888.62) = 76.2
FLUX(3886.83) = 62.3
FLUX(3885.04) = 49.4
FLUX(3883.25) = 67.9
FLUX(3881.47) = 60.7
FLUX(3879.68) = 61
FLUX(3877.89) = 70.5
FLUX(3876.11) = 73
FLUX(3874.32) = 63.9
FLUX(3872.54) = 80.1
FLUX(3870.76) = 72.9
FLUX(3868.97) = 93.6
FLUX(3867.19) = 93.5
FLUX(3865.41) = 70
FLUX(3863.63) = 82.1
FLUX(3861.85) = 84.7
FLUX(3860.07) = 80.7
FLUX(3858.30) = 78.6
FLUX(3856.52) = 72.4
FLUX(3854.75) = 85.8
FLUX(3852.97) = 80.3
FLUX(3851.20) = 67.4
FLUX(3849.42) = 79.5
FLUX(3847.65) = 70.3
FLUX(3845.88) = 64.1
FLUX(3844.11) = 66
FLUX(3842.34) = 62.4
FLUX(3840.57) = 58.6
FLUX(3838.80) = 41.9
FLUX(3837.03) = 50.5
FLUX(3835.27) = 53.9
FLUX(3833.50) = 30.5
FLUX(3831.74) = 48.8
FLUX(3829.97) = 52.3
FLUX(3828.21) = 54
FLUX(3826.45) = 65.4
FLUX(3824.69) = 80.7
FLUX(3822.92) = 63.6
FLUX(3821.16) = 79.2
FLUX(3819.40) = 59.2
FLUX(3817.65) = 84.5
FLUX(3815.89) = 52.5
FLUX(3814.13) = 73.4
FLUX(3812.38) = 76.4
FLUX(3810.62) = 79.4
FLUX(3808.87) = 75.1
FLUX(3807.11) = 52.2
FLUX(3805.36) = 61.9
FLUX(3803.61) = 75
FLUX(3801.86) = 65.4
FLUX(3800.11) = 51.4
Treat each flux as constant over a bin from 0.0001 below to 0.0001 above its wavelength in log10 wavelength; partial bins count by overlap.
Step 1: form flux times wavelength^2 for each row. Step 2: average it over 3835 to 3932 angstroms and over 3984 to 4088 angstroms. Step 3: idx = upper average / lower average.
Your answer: 1.27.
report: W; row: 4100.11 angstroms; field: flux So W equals 87.8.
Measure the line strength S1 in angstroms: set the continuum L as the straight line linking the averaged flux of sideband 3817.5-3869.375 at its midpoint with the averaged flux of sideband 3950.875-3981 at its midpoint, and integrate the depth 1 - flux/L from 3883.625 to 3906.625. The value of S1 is -1.29 angstroms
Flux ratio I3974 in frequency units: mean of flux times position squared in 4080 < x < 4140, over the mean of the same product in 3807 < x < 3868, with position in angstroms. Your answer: 1.3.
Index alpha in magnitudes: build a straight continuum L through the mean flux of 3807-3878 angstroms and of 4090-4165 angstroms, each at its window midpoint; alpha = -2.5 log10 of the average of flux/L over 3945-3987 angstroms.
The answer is 0.048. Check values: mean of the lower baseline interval 69.1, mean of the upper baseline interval 79.9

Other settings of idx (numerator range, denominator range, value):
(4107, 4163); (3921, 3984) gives 1.28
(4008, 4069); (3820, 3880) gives 1.38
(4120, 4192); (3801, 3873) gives 1.39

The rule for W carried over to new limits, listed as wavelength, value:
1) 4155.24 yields 92.8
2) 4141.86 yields 80.8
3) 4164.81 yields 91.6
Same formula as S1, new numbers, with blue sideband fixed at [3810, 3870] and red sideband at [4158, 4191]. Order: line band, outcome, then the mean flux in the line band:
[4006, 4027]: -2.0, 82.7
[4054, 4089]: -2.7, 83.4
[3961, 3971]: 1.9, 59.3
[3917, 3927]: -0.8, 77.3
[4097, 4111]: 0.8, 74.3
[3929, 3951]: 1.1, 68.8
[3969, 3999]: -1.7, 78.5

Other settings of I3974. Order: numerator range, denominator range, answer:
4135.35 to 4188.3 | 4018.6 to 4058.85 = 1.00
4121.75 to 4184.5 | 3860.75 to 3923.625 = 1.23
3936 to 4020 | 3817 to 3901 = 1.19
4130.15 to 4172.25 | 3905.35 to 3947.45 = 1.23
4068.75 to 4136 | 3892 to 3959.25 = 1.18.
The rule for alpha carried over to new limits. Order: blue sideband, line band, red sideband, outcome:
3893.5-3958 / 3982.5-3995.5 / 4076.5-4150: -0.137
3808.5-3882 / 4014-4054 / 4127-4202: -0.144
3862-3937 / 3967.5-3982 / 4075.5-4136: 0.146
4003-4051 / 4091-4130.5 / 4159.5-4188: 0.069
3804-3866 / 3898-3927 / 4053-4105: -0.122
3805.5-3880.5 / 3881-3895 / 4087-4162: 0.083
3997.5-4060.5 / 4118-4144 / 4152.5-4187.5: 0.027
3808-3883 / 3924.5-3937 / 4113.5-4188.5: 0.191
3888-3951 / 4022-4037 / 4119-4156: -0.102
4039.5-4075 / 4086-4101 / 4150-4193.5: 0.105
